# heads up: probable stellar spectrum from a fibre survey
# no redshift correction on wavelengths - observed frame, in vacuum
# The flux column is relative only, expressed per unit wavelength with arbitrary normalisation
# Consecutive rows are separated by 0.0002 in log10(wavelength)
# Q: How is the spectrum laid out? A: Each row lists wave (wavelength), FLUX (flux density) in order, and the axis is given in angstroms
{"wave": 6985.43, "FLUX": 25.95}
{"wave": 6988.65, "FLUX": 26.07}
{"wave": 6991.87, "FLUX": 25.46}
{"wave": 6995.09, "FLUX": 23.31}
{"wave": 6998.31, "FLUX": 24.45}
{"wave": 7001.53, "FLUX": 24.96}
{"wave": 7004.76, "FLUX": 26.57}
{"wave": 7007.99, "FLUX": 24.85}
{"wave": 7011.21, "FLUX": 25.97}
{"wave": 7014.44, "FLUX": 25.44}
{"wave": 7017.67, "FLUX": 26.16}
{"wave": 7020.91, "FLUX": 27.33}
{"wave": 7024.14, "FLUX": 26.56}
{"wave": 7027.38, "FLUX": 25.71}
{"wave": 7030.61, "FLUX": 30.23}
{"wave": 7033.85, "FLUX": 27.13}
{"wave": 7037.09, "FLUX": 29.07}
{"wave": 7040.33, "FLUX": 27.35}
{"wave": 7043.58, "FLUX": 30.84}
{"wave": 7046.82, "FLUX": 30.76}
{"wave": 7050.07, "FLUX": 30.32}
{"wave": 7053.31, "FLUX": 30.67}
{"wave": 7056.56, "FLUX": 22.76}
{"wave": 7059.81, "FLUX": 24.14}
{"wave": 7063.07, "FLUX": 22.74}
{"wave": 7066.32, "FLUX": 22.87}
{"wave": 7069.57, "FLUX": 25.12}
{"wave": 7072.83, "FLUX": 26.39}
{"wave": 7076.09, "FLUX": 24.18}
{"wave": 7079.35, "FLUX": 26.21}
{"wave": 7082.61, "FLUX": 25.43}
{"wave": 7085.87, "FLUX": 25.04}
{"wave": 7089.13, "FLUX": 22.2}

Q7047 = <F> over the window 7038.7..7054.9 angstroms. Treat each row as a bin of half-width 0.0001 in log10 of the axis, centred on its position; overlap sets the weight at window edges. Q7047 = 30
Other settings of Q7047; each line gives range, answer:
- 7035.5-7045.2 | 29.1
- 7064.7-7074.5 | 24.8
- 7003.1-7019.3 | 25.8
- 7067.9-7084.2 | 25.5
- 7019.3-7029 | 26.6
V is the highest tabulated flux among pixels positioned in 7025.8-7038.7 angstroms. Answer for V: 30.23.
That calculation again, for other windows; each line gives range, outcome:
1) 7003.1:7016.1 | 26.57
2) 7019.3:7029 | 27.33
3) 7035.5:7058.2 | 30.84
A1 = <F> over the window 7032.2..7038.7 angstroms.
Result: 28.1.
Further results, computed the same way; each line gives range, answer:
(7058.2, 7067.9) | 23.2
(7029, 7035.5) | 28.7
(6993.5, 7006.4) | 24.8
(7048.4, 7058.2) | 27.9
